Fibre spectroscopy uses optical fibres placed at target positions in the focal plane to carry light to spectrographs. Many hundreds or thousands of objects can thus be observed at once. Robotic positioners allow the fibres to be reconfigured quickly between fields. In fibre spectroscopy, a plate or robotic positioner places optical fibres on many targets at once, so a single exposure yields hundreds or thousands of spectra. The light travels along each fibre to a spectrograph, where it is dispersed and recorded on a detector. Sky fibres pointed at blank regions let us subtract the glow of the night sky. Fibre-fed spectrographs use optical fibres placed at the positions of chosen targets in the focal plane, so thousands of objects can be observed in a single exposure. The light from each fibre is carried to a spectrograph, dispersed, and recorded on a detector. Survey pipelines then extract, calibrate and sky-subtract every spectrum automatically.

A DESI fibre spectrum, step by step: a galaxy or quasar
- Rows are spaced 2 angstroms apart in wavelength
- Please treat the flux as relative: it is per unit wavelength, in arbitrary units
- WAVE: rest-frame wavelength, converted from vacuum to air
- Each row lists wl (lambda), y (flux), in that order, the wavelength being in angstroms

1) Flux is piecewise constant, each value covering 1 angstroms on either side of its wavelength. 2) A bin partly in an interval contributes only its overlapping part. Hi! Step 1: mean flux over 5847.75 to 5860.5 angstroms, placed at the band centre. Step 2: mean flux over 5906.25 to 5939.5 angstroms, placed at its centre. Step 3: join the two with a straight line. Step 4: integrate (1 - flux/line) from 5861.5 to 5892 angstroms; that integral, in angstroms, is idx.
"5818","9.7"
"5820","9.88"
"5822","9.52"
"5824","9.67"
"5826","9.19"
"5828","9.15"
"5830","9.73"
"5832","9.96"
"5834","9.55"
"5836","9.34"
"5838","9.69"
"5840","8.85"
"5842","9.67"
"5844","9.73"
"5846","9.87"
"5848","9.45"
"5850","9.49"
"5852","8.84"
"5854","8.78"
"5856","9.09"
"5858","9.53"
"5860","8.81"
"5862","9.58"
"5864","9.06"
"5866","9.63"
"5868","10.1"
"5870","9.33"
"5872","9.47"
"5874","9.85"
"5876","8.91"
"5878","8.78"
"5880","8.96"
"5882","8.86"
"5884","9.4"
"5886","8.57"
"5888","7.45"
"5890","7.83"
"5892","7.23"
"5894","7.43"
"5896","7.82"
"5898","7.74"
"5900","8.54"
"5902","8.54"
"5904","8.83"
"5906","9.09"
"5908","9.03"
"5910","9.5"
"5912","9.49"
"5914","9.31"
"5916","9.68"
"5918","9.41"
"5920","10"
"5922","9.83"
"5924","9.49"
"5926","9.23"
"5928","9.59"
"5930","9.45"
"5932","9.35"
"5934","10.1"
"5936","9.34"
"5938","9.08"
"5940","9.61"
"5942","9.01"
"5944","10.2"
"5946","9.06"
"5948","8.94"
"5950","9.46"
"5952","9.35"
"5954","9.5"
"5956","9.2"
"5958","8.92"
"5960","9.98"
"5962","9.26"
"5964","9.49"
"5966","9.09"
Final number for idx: 0.9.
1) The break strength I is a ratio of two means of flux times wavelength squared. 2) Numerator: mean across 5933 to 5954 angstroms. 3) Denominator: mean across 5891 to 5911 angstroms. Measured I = 1.14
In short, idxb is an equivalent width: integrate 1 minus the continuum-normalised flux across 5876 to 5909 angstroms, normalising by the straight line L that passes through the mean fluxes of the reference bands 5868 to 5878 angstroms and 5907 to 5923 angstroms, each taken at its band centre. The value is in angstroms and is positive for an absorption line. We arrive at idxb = 3.7 angstroms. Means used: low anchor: 9.4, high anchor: 9.53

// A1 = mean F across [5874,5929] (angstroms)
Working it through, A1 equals 8.85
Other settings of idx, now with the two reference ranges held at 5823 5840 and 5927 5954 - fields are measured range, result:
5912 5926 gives -0.21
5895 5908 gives 1.35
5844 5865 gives 0.46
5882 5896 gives 2.11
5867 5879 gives 0.08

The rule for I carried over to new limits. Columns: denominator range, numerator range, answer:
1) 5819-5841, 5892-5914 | 0.92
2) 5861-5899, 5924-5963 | 1.10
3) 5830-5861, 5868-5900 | 0.92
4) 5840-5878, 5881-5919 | 0.93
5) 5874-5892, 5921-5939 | 1.12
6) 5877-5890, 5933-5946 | 1.13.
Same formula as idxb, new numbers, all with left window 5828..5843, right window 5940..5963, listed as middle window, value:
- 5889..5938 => 2.17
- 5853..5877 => 0.33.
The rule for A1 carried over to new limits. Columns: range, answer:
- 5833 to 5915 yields 9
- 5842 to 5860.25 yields 9.33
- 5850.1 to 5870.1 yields 9.28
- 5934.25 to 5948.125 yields 9.39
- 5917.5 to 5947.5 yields 9.51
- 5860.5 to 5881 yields 9.35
